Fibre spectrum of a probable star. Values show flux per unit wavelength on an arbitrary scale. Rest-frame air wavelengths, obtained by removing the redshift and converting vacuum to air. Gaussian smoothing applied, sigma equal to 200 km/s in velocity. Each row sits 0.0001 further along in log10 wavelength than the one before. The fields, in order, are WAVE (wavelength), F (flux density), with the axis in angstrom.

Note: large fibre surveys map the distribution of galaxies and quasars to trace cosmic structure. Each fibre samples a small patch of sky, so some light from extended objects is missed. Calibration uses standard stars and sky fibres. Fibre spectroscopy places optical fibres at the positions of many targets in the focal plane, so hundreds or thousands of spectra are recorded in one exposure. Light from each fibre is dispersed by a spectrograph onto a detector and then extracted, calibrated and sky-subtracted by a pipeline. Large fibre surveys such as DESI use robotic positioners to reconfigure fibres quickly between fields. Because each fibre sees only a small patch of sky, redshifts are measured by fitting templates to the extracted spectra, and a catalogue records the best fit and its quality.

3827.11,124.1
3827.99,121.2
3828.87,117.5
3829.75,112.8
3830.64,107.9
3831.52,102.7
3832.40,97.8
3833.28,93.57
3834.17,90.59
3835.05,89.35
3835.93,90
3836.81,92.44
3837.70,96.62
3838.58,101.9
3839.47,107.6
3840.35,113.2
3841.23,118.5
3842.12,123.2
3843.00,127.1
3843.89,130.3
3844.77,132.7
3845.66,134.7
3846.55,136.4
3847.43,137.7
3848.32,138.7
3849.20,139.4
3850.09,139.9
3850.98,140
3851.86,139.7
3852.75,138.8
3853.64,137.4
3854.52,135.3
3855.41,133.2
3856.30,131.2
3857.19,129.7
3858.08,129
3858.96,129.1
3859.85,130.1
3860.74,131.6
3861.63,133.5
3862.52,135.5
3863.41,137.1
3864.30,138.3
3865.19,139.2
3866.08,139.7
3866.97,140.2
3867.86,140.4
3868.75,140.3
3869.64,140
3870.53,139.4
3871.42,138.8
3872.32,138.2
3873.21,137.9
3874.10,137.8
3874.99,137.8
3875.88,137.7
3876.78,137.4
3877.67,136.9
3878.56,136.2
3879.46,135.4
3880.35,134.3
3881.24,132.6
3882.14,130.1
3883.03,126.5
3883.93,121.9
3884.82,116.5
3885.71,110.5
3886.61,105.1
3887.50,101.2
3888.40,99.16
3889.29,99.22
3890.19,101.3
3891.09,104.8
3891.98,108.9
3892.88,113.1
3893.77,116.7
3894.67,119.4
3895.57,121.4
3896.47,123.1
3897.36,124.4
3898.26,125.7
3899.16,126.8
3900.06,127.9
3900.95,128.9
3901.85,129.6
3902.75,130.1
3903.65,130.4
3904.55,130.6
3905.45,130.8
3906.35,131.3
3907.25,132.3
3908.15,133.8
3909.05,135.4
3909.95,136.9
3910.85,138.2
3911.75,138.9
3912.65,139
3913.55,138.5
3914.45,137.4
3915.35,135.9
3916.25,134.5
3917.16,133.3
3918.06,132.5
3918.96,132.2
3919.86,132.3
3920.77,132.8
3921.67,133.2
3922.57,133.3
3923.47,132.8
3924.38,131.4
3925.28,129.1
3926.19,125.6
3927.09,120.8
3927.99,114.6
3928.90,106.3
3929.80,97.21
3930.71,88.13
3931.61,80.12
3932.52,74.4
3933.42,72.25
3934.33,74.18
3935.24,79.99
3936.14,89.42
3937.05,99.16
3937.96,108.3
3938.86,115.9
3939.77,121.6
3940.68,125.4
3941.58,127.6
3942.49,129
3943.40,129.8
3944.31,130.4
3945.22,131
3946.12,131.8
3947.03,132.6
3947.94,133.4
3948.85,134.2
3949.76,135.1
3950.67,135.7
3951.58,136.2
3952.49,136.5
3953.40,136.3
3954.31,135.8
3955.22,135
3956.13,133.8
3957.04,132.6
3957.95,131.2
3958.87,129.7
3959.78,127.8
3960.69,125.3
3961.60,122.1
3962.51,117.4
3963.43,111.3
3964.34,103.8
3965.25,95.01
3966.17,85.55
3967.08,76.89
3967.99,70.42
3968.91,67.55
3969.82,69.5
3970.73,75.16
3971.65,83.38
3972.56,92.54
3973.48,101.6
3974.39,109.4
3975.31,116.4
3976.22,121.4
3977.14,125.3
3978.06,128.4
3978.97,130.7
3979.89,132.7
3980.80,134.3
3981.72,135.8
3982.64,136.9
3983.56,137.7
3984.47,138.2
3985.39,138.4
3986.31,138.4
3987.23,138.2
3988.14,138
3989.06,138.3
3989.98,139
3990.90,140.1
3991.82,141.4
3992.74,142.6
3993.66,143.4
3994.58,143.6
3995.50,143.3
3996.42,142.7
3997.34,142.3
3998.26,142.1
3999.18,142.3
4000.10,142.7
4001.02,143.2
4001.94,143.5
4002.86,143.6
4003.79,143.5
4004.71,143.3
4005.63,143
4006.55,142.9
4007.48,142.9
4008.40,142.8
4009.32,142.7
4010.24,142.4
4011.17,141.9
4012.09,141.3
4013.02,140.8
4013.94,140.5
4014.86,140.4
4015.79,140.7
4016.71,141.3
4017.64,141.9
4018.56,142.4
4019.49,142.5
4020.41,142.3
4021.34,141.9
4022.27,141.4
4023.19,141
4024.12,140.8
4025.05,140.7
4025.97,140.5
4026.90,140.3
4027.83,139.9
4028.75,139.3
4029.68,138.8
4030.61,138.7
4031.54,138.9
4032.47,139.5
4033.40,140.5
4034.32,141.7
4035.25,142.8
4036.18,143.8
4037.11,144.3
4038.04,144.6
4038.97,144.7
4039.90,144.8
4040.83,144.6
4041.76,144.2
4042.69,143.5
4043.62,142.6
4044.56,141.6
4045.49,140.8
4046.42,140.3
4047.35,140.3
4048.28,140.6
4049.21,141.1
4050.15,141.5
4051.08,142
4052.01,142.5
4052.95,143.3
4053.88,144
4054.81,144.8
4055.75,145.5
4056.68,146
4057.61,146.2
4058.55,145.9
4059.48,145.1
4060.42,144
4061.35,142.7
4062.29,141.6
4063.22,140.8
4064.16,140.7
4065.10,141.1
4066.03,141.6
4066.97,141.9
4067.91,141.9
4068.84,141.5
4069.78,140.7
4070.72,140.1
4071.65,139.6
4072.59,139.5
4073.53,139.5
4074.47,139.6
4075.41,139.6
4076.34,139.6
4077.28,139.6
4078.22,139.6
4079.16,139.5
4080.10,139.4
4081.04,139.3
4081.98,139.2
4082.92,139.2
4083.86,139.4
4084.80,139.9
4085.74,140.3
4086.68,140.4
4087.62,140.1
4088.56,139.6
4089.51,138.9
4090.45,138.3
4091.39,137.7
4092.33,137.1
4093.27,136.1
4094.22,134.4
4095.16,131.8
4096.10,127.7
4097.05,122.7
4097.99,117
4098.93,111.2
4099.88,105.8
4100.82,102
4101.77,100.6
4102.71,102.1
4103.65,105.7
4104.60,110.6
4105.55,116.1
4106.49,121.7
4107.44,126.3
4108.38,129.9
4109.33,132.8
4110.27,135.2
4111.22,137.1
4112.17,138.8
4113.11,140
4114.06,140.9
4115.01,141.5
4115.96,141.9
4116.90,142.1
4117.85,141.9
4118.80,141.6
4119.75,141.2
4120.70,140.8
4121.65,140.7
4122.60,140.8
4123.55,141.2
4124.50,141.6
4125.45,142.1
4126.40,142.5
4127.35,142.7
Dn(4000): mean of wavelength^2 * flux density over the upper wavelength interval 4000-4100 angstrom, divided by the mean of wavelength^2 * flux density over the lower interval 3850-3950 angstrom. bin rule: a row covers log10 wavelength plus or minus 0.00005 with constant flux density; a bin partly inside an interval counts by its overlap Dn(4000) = 1.21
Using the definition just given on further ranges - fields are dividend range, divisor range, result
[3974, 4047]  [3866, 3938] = 1.20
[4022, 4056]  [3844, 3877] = 1.14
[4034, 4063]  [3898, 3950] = 1.24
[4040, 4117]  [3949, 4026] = 1.09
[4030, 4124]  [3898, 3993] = 1.20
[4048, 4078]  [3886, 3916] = 1.24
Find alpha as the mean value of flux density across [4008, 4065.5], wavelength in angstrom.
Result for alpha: 142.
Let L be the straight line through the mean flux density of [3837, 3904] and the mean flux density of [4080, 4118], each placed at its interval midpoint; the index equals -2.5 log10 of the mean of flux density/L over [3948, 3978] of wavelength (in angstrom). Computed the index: 0.14 mag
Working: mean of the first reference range 128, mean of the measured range 113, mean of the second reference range 130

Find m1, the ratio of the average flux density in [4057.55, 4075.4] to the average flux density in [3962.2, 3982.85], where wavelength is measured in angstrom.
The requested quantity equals 1.4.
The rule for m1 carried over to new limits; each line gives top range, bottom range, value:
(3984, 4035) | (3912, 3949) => 1.19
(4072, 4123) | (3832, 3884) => 1.03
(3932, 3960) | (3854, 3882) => 0.89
